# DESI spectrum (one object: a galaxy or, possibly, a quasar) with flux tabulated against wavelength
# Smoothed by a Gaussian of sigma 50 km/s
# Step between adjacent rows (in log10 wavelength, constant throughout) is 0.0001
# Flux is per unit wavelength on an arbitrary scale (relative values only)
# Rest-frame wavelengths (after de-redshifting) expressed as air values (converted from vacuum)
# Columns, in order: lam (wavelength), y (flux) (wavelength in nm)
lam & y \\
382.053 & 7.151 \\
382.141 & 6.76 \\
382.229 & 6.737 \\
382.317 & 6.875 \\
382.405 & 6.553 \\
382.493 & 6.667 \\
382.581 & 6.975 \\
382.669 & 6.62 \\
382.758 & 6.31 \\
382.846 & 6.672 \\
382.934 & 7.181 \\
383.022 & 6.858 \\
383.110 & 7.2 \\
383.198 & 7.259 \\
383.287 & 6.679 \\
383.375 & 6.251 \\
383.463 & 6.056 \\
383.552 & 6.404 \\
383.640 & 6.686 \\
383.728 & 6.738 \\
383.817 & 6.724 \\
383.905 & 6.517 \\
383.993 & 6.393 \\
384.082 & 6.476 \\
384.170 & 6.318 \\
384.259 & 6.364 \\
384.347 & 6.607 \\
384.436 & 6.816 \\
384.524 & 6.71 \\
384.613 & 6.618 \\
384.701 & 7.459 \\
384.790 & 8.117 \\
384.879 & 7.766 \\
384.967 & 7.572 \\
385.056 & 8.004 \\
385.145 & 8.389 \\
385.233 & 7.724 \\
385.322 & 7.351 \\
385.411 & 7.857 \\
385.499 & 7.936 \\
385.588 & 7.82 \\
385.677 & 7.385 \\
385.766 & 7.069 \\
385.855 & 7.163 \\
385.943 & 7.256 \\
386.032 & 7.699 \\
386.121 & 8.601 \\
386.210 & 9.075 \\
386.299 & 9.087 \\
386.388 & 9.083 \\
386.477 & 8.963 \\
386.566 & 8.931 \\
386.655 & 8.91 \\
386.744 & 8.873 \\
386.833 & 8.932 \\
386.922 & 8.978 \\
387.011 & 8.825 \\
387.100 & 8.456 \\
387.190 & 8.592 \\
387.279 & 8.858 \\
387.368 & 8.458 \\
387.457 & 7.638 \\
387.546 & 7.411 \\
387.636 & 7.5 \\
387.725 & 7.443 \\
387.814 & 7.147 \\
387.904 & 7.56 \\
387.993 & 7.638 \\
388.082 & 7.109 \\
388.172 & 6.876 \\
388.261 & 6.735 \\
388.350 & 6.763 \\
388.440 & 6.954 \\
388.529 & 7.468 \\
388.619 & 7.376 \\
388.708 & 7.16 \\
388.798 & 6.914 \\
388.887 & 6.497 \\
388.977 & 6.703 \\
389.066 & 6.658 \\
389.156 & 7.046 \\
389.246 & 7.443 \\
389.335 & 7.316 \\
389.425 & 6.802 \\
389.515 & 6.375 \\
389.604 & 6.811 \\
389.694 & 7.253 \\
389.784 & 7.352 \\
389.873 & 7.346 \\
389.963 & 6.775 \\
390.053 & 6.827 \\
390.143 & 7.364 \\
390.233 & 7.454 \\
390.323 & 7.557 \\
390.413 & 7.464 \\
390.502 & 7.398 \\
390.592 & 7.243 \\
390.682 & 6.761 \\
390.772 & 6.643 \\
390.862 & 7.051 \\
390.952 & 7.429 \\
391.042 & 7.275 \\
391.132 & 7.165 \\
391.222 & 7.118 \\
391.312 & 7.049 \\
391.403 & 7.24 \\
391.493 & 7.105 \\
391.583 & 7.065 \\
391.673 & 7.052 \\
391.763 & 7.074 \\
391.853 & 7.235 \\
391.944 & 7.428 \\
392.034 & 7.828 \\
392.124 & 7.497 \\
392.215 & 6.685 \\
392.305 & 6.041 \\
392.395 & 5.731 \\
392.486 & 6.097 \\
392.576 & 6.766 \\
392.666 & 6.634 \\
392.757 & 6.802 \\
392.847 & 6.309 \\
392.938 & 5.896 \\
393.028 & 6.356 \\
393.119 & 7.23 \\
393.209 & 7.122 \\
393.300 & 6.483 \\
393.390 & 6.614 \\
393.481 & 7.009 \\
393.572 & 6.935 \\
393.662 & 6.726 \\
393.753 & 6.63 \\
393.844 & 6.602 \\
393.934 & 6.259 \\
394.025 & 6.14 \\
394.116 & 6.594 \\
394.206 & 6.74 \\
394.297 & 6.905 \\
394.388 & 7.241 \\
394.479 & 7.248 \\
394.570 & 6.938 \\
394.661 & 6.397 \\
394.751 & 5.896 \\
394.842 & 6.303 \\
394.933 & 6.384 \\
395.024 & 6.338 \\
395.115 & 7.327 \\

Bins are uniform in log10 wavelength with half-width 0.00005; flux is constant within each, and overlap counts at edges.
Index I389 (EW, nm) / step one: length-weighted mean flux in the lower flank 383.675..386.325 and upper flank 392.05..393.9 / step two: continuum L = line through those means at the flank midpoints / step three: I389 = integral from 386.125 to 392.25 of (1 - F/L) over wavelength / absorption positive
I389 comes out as -0.455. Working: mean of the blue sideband 7.37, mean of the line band 7.51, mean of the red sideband 6.63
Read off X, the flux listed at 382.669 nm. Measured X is 6.62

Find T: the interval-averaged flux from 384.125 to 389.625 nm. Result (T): 7.62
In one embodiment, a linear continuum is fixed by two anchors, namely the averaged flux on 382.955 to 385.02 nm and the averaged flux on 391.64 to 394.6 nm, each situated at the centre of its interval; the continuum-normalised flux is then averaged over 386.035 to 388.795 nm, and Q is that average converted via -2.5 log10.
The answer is -0.18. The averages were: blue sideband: 6.82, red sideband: 6.75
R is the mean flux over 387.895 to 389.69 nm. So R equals 7.01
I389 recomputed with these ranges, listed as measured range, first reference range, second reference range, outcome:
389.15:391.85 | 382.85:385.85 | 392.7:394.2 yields -0.15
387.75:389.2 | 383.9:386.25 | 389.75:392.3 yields 0.04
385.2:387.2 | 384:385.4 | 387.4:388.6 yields -0.29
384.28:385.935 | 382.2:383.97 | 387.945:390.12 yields -0.16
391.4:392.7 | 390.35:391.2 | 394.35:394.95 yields 0.02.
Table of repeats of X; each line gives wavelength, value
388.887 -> 6.497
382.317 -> 6.875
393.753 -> 6.63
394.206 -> 6.74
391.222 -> 7.118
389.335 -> 7.316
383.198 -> 7.259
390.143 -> 7.364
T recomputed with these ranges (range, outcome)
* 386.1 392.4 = 7.48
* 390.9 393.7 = 6.87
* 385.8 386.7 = 8.46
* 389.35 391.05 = 7.12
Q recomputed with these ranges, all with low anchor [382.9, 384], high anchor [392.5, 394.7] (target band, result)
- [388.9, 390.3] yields -0.05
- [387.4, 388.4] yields -0.09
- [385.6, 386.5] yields -0.21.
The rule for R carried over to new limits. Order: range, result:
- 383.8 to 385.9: 7.23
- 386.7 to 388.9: 7.7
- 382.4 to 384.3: 6.63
